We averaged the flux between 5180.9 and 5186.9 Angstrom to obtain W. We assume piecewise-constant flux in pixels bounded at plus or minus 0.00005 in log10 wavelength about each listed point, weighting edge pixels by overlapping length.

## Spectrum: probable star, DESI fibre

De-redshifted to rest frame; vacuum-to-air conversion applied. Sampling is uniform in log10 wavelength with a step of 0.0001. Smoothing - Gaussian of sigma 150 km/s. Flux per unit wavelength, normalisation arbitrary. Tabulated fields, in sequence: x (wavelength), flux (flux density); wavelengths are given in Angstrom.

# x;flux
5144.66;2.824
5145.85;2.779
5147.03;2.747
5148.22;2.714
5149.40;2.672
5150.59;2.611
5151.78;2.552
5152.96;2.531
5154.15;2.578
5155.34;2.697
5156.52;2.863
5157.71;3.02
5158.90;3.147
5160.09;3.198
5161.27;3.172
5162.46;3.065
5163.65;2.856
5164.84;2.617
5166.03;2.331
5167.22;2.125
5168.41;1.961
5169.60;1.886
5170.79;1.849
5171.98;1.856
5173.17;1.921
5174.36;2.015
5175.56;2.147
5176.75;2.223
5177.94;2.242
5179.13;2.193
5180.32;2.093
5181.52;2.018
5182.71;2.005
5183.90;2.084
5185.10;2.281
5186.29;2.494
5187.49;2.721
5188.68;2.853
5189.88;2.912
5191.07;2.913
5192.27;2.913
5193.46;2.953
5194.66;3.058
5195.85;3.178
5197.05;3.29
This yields 2.17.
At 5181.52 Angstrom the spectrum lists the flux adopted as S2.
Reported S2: 2.018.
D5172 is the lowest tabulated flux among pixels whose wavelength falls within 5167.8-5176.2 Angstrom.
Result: 1.849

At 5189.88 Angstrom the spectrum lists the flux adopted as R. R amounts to 2.912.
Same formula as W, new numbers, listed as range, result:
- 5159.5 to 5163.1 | 3.15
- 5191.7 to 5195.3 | 2.98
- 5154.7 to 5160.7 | 2.99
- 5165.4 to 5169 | 2.14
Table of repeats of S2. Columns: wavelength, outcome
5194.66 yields 3.058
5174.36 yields 2.015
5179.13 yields 2.193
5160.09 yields 3.198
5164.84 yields 2.617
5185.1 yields 2.281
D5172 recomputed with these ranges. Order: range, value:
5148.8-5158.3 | 2.531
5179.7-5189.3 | 2.005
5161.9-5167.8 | 2.125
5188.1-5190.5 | 2.853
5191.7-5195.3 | 2.913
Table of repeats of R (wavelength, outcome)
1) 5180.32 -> 2.093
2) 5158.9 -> 3.147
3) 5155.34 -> 2.697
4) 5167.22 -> 2.125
